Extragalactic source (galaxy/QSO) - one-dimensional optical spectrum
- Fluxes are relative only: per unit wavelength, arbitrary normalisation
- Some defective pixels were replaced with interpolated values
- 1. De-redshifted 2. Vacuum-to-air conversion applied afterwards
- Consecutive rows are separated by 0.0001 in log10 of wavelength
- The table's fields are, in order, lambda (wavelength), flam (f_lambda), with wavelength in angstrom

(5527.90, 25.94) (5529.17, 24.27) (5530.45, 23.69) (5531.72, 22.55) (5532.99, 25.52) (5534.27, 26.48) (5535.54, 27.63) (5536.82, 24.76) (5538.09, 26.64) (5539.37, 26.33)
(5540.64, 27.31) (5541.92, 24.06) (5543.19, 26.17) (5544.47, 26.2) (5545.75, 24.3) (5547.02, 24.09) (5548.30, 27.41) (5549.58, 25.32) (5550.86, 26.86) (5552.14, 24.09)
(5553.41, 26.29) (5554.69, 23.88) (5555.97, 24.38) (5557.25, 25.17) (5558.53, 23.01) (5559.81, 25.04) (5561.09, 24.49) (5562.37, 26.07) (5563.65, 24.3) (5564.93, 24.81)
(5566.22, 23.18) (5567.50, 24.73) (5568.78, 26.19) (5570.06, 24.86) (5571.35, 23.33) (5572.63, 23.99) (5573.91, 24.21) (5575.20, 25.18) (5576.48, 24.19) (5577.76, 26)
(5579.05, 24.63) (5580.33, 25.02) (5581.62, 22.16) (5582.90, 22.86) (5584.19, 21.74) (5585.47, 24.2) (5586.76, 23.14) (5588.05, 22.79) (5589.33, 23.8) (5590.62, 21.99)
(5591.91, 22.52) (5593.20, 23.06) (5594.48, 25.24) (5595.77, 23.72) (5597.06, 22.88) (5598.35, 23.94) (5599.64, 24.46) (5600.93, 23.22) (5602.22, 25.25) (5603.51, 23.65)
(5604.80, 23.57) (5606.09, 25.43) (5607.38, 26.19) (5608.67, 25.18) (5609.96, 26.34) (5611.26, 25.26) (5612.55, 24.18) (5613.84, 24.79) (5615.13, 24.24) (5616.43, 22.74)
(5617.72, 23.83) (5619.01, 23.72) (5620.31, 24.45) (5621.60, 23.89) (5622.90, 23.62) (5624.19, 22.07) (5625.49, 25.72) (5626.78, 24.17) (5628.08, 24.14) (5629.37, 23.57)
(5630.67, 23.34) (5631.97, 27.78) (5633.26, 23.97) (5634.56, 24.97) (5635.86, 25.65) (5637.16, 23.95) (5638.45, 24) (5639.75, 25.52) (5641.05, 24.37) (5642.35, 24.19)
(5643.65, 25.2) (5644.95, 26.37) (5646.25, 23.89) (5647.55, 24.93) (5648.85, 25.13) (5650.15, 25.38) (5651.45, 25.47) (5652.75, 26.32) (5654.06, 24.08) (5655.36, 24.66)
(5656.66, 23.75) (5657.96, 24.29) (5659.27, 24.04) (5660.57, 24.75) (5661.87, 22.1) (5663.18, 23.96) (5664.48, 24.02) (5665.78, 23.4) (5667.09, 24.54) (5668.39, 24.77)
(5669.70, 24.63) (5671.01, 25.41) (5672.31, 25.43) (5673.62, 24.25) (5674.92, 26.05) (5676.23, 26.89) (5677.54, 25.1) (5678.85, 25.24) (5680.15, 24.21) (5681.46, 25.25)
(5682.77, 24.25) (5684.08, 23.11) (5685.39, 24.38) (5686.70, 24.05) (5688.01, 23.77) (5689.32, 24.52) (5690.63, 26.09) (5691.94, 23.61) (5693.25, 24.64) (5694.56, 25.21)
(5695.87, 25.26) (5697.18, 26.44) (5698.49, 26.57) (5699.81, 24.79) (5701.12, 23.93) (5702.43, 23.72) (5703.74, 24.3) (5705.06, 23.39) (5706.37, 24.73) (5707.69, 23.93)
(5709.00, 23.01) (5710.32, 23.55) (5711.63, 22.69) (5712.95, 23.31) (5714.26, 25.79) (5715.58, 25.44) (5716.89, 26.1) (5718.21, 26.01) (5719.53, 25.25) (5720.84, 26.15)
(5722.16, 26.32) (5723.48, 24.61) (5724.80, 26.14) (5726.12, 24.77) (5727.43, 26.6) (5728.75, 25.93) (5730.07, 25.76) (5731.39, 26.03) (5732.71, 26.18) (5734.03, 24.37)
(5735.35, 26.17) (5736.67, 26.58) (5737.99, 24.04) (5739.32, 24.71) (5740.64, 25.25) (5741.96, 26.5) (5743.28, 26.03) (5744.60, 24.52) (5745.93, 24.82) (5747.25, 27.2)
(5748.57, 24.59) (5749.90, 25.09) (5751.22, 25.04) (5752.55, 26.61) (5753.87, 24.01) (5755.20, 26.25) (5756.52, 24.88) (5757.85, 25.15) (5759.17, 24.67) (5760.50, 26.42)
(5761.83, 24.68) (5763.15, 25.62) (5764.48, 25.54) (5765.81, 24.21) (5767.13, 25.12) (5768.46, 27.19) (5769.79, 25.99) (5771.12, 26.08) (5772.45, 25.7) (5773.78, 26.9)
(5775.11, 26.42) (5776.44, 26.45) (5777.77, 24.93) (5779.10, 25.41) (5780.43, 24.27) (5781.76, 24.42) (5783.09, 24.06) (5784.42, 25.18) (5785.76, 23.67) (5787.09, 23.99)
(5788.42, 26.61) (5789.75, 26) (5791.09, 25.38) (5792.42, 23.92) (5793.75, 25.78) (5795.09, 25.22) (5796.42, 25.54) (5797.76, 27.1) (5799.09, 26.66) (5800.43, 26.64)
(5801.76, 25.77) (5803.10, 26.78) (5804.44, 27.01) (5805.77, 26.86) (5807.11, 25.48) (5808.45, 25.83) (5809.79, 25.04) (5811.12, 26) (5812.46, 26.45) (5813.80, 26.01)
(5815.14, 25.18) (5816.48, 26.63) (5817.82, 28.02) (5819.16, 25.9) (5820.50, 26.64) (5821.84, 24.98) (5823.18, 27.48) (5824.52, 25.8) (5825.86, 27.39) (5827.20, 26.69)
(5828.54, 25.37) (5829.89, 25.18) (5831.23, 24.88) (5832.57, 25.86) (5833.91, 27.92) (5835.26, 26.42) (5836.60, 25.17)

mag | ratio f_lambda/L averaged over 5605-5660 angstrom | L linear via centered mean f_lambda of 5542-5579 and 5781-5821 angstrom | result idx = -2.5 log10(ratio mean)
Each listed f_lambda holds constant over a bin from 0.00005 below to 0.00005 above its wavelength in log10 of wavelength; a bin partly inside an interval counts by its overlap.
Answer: 0.02 mag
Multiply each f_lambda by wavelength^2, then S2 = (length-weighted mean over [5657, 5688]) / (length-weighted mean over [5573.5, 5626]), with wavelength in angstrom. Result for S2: 1.0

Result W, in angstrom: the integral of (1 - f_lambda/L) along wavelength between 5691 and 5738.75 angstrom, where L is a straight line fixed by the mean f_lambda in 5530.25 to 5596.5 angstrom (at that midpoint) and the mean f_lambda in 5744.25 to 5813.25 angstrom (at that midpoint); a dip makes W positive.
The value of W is 0.5 angstrom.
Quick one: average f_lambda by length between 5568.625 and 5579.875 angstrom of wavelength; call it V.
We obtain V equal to 24.7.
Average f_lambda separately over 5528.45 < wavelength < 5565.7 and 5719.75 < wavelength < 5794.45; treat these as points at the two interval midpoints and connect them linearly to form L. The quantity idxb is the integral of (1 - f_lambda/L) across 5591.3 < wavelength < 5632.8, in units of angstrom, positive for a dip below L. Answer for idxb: 1.7 angstrom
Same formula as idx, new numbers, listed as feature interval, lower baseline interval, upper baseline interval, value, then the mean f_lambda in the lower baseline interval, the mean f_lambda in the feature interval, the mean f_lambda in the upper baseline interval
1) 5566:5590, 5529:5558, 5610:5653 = 0.046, 25.4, 24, 24.6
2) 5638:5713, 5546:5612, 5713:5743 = 0.027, 24.4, 24.6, 25.6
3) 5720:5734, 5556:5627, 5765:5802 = -0.028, 24.2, 25.8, 25.5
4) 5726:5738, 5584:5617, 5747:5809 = -0.026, 24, 25.8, 25.6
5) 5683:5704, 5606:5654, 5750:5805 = 0.017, 24.7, 24.7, 25.5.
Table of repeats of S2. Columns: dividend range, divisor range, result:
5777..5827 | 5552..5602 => 1.16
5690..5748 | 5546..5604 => 1.09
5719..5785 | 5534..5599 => 1.11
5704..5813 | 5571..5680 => 1.09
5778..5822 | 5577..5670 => 1.13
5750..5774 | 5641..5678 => 1.07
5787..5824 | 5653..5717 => 1.11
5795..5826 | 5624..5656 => 1.12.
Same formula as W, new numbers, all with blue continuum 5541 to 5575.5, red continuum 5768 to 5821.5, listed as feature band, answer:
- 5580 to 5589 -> 0.7 angstrom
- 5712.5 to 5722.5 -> 0.0 angstrom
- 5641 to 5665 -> 0.6 angstrom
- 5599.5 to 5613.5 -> 0.2 angstrom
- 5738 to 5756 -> 0.2 angstrom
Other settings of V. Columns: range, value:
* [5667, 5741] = 25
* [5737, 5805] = 25.5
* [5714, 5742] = 25.6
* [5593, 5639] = 24.4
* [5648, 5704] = 24.7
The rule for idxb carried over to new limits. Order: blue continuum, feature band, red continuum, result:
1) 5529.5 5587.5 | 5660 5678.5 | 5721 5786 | 0.4 angstrom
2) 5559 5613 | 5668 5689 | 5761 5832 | 0.1 angstrom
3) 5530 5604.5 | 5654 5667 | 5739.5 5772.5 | 0.6 angstrom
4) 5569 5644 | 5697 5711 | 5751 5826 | 0.4 angstrom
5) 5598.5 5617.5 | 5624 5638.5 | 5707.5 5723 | 0.1 angstrom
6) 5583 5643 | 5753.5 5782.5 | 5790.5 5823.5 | 0.2 angstrom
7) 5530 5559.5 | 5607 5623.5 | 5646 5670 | 0.2 angstrom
